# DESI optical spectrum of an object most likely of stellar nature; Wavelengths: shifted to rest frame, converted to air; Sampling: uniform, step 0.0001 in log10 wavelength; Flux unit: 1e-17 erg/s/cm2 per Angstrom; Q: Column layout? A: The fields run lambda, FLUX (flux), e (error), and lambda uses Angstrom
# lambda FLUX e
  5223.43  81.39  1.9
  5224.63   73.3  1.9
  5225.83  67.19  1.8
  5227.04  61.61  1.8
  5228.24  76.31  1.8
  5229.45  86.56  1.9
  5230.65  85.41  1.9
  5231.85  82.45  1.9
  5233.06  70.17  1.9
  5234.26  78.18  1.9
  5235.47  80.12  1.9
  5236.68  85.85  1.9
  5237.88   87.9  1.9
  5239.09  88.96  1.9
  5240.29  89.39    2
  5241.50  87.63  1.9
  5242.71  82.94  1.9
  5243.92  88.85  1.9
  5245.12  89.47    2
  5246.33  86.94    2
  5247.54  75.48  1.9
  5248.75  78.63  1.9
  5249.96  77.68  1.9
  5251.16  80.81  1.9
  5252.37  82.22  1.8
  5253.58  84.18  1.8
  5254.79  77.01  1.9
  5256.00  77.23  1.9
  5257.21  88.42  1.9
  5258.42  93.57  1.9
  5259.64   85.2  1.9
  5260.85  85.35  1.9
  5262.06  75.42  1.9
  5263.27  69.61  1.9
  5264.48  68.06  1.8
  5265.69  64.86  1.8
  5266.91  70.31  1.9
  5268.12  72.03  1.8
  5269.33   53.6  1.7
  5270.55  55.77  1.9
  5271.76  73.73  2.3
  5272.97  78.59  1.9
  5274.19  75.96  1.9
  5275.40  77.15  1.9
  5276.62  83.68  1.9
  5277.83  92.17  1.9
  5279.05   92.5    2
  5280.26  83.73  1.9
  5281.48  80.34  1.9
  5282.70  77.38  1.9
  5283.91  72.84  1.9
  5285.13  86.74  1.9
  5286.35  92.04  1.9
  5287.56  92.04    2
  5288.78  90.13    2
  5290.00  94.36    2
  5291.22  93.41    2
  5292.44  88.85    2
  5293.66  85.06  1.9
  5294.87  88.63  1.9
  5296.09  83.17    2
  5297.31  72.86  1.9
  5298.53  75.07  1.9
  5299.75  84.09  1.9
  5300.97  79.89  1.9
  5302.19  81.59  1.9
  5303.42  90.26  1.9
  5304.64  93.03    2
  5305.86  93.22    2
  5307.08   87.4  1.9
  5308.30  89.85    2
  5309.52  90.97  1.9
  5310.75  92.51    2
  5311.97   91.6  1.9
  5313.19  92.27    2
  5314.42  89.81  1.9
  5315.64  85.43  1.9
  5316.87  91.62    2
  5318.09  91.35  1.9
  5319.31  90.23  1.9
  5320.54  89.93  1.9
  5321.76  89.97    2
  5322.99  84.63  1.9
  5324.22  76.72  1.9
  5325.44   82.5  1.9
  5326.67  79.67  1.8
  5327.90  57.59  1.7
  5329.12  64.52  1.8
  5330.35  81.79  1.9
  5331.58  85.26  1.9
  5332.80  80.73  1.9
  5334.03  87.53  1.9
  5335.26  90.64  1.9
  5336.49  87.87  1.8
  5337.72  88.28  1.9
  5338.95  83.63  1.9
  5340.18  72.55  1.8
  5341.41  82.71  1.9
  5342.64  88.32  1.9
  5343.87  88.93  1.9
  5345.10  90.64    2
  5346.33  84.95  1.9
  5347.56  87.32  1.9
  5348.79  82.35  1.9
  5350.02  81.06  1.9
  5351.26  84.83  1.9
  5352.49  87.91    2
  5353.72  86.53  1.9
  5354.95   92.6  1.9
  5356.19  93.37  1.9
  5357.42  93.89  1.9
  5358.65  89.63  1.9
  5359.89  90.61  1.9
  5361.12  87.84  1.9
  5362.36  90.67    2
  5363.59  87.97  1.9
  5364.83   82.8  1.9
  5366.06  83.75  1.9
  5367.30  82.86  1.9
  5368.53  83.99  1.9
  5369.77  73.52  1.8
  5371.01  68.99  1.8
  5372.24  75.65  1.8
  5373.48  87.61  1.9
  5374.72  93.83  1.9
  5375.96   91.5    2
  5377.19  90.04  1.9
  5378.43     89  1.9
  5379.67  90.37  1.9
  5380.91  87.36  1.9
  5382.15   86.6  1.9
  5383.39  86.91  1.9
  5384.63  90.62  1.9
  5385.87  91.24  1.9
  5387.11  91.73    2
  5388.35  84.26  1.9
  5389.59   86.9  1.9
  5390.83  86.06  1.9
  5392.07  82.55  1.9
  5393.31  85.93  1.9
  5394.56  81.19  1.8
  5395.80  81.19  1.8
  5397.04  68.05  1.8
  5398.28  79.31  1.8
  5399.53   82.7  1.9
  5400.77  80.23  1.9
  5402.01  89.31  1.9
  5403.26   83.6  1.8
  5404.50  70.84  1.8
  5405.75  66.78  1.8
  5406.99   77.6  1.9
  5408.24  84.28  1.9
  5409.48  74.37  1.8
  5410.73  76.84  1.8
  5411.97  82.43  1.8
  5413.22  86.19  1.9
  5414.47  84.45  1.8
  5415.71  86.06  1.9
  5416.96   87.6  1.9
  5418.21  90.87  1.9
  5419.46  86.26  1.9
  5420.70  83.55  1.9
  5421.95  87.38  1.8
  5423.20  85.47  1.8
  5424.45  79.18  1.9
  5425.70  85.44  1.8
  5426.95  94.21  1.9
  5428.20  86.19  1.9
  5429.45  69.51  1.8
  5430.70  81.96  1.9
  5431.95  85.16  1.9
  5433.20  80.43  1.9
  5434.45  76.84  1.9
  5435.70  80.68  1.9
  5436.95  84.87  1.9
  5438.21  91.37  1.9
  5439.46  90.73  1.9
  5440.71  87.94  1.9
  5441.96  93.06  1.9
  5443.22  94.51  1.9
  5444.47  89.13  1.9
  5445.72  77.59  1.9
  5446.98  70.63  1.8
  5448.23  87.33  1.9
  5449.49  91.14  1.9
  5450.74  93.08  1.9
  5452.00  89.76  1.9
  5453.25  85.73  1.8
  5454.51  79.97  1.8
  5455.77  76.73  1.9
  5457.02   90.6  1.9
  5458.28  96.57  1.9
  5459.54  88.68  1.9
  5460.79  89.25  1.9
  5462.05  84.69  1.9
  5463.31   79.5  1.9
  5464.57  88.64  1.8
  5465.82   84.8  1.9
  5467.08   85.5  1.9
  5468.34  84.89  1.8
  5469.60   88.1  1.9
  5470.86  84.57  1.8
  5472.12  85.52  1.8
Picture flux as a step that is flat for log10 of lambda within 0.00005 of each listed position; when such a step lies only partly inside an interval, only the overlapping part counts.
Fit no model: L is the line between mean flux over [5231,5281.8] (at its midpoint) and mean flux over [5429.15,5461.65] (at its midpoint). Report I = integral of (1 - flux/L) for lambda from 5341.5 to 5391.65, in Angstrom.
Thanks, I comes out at -2.16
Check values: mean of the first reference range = 79.8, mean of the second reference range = 85.7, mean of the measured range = 86.8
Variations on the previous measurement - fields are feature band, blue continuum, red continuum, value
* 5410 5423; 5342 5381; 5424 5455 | 0.07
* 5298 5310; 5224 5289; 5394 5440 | -0.90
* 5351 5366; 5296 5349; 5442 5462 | -0.62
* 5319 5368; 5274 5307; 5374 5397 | 0.84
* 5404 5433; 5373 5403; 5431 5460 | 1.26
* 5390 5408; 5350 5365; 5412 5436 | 1.26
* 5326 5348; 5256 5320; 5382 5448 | 0.26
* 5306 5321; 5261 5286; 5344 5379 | -1.84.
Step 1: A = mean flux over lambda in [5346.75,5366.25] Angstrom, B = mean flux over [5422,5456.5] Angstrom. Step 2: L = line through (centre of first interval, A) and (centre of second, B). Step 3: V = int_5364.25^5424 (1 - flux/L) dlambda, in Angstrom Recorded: 2.0 Angstrom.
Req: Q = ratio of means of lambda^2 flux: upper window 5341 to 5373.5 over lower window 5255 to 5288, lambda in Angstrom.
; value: 1.1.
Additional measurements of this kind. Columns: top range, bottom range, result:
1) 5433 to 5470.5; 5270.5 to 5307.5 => 1.09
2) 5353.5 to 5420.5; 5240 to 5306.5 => 1.08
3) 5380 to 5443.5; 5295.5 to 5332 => 1.03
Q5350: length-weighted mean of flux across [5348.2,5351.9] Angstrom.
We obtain 82.7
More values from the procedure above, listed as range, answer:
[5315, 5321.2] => 89.8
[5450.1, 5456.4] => 85.1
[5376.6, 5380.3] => 89.7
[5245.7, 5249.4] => 80.2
